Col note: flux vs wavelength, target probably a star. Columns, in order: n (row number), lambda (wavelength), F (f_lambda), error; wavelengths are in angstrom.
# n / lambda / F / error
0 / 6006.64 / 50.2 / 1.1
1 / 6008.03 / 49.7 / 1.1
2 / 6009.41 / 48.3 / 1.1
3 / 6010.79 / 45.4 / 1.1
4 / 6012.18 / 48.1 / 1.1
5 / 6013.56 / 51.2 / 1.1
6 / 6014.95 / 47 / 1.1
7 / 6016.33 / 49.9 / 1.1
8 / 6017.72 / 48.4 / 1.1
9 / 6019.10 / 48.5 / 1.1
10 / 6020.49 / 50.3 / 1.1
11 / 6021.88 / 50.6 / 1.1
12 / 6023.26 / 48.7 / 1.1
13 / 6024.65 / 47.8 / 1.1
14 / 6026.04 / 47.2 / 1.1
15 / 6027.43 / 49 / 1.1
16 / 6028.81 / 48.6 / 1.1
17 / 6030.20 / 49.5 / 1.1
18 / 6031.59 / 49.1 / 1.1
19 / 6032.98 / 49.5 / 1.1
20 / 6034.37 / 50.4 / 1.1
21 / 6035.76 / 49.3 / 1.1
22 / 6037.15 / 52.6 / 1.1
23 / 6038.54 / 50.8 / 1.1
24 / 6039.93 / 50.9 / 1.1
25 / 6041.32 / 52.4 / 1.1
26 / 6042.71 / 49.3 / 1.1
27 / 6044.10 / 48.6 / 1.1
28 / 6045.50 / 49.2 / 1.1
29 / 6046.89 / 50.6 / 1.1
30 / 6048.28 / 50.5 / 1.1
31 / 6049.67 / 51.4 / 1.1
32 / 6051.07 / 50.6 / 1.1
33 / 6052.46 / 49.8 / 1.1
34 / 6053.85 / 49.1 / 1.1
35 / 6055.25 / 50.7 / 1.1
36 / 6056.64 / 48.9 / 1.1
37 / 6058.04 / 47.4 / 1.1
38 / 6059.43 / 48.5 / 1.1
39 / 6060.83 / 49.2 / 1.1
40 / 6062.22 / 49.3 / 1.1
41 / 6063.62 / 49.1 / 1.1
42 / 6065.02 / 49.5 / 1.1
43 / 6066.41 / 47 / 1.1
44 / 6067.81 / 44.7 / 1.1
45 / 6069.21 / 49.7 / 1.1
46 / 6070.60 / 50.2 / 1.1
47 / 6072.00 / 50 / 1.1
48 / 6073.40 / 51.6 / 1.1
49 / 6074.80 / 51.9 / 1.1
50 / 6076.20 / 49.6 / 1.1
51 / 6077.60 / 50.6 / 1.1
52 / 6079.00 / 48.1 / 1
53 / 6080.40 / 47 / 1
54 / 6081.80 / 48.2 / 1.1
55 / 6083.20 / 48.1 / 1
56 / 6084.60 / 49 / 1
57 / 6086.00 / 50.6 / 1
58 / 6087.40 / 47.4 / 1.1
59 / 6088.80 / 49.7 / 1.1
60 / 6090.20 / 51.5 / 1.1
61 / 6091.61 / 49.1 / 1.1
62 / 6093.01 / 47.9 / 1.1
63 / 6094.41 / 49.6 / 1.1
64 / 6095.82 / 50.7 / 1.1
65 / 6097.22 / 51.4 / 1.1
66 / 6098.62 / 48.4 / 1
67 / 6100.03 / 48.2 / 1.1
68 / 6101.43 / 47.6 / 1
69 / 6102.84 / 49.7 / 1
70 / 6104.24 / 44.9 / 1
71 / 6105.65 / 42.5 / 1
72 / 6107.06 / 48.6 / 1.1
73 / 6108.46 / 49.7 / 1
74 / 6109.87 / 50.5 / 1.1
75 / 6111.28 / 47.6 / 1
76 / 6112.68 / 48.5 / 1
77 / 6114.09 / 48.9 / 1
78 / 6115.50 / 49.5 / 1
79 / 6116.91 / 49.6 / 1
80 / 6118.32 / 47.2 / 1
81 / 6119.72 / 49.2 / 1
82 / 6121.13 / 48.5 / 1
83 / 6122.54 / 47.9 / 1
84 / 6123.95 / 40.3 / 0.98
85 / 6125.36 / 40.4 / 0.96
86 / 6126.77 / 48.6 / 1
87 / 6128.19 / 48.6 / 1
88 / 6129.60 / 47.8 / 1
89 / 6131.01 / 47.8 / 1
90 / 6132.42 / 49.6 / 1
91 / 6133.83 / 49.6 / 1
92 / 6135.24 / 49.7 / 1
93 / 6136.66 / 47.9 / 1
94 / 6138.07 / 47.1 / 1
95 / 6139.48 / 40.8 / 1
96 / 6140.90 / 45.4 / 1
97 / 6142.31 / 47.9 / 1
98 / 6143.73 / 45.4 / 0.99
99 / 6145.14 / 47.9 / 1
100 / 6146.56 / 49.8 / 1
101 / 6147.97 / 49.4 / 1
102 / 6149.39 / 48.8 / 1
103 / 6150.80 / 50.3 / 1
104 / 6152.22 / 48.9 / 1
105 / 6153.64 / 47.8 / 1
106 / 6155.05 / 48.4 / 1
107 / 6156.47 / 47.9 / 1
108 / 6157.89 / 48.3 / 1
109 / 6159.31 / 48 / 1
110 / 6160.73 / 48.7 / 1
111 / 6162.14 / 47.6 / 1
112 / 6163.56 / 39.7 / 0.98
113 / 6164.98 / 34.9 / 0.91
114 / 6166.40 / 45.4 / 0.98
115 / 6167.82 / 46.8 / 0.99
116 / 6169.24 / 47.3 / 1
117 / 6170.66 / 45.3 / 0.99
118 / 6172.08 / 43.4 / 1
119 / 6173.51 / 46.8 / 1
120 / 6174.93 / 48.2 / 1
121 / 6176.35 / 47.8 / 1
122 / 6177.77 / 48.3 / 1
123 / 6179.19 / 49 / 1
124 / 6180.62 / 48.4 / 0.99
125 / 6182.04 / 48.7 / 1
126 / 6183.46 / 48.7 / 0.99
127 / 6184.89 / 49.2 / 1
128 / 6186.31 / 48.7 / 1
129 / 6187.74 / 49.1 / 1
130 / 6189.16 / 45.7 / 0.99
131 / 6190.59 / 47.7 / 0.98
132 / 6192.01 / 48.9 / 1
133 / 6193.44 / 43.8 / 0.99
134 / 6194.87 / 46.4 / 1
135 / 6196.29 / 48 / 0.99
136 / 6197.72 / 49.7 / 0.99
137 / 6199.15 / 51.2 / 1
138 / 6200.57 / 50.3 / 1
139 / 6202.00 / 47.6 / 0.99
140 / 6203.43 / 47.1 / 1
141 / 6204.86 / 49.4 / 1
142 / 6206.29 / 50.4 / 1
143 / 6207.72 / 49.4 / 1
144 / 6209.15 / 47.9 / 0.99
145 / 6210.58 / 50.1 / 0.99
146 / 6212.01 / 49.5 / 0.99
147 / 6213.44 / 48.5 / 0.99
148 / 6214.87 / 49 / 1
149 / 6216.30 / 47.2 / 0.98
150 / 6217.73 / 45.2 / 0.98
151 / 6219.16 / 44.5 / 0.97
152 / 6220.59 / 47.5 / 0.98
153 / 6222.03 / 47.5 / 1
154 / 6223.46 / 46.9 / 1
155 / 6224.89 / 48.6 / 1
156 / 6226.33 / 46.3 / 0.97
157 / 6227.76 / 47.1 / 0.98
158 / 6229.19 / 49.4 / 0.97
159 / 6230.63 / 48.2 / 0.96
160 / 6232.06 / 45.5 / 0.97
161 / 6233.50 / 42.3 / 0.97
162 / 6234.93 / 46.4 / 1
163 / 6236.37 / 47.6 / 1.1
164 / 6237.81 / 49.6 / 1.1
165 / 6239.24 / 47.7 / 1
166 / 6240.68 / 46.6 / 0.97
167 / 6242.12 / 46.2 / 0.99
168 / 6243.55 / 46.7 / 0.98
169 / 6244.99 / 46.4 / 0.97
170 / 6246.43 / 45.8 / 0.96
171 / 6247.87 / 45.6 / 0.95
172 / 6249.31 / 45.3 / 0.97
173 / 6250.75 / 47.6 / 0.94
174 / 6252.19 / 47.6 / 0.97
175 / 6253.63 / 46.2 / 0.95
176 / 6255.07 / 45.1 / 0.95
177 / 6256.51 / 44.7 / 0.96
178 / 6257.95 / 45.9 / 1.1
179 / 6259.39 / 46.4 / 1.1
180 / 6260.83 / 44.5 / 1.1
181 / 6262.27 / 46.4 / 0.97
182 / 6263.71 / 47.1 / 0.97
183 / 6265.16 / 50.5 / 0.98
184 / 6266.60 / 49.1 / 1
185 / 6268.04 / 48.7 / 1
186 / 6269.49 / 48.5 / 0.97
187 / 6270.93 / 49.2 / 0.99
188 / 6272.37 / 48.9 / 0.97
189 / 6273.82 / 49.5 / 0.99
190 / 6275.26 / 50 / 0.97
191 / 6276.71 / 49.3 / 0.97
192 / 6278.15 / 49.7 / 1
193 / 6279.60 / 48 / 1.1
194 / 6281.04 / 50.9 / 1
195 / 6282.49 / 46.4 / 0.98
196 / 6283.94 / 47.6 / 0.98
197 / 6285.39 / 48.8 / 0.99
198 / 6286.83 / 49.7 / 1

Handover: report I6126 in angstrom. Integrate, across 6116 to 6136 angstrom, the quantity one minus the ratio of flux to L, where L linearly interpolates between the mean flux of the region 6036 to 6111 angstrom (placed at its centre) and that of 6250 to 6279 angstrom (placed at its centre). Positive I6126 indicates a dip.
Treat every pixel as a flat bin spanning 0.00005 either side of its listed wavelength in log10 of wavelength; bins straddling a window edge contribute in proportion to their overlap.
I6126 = 0.6 angstrom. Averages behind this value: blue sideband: 49.3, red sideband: 47.7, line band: 47.5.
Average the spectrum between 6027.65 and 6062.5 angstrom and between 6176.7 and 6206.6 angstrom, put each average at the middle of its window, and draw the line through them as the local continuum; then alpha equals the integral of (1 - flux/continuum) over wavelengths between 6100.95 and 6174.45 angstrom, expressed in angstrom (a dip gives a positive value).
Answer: 2.7 angstrom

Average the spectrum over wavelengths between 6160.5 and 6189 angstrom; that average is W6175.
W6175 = 46.6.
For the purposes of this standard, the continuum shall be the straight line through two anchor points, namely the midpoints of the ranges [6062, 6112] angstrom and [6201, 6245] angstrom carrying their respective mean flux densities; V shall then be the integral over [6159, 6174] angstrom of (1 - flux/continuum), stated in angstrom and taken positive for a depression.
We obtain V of 1.0 angstrom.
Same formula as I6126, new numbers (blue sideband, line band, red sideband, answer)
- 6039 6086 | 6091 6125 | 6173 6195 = 0.5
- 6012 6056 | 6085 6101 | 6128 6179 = -0.4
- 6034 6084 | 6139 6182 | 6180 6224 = 1.5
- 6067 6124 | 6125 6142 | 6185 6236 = 0.5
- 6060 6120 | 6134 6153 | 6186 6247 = 0.3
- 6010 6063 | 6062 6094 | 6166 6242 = -0.1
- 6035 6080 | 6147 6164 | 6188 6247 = 0.1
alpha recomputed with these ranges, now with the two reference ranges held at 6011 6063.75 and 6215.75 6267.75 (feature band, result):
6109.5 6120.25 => -0.1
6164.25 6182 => 0.6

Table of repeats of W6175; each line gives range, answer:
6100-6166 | 47.3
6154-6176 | 45.9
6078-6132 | 48.1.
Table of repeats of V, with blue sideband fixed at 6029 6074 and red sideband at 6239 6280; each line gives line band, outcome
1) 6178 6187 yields -0.1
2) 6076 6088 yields 0.1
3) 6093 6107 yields 0.3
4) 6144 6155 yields -0.1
